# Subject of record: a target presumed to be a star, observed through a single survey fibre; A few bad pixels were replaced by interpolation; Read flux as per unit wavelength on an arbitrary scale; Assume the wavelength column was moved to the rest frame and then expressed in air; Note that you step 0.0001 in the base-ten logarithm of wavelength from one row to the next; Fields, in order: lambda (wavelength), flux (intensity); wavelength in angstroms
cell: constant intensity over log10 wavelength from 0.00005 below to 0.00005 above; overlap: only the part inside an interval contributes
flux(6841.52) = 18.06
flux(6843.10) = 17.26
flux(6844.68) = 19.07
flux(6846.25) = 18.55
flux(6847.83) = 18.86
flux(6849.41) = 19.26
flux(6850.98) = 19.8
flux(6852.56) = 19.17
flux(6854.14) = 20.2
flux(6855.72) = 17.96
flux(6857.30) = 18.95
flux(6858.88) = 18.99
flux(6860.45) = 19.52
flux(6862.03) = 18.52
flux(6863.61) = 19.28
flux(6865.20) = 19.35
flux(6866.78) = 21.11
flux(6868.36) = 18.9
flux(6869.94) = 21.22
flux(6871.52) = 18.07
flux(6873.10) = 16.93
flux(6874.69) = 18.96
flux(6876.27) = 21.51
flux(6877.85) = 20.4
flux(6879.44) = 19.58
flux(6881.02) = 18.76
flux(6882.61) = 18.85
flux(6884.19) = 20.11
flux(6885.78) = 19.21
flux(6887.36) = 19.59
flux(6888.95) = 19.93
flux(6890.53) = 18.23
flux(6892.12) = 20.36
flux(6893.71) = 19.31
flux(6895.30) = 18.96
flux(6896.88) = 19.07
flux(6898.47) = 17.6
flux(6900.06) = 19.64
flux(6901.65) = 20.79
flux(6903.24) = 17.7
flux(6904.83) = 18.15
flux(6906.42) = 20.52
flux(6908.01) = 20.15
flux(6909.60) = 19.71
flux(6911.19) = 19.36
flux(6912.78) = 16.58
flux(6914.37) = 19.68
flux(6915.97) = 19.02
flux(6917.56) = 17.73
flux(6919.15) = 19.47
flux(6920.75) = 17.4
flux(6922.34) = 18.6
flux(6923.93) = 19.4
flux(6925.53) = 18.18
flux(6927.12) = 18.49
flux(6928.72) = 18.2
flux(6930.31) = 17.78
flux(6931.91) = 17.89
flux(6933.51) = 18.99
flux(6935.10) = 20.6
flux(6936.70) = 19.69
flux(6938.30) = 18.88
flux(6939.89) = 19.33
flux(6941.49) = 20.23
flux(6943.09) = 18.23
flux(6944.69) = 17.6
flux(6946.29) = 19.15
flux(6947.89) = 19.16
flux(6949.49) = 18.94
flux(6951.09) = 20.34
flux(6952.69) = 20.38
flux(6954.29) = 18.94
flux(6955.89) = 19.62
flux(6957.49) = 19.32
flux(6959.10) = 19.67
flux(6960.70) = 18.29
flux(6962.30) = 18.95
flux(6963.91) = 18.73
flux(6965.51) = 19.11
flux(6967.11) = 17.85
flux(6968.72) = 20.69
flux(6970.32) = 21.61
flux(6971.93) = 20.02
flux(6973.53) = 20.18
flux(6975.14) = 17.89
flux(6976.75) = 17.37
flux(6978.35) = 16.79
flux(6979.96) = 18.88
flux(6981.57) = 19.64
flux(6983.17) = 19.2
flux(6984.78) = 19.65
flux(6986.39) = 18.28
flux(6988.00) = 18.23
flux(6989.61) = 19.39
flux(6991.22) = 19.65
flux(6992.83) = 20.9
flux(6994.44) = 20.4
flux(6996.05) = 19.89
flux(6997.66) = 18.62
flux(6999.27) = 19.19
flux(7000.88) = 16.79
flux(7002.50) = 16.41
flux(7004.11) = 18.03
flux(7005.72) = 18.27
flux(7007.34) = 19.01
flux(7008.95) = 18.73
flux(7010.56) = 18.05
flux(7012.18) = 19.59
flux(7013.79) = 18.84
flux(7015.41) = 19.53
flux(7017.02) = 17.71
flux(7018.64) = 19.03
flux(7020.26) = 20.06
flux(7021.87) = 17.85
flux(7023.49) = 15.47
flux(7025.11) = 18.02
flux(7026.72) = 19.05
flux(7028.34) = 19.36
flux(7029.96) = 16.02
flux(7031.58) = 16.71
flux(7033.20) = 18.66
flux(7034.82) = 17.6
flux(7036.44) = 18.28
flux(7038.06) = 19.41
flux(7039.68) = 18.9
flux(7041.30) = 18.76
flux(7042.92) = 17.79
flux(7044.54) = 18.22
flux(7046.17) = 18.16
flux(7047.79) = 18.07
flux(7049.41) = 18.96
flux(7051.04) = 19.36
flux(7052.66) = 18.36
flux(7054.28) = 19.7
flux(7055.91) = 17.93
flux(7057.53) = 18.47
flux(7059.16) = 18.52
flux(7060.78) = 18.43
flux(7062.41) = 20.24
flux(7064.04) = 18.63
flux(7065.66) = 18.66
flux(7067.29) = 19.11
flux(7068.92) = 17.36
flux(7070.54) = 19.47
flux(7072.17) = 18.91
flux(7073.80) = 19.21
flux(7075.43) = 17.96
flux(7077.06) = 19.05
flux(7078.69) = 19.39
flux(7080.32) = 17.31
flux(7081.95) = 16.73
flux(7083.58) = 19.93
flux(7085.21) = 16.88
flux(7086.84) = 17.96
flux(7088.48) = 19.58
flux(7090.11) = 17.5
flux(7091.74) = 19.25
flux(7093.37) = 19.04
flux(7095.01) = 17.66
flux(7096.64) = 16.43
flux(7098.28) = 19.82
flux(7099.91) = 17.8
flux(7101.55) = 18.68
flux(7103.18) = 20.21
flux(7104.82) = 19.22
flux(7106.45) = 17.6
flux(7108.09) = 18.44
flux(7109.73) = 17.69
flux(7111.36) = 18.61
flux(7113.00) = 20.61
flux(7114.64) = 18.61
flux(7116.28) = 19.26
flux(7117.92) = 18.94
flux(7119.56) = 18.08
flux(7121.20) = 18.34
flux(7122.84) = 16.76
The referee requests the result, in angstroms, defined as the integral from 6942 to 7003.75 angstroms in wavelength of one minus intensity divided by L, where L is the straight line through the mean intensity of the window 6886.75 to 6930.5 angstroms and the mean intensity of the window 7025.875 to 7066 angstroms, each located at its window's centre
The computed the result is -1.1 angstroms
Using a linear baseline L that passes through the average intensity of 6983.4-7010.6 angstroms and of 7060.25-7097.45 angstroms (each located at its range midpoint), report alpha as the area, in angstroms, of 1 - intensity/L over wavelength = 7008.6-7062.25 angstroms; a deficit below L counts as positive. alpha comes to 0.64 angstroms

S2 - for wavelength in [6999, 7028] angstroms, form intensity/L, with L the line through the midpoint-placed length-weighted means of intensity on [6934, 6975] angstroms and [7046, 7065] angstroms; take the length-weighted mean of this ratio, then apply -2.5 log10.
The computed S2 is 0.041 mag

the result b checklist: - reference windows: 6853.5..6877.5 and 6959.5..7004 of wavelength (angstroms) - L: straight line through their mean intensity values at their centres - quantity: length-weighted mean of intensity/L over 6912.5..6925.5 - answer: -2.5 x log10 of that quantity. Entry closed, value 0.04 mag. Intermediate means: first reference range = 19.3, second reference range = 19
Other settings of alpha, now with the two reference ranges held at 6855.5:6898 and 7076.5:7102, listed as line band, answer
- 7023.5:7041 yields 0.5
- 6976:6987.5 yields 0.2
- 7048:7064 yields -0.3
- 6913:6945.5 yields 0.6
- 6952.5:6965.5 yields -0.2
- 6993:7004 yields 0.1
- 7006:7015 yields -0.1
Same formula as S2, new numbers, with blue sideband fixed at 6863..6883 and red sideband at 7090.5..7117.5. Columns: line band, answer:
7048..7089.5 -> 0.01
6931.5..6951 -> 0.01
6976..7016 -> 0.02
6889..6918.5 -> 0.02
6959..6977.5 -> 0.00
